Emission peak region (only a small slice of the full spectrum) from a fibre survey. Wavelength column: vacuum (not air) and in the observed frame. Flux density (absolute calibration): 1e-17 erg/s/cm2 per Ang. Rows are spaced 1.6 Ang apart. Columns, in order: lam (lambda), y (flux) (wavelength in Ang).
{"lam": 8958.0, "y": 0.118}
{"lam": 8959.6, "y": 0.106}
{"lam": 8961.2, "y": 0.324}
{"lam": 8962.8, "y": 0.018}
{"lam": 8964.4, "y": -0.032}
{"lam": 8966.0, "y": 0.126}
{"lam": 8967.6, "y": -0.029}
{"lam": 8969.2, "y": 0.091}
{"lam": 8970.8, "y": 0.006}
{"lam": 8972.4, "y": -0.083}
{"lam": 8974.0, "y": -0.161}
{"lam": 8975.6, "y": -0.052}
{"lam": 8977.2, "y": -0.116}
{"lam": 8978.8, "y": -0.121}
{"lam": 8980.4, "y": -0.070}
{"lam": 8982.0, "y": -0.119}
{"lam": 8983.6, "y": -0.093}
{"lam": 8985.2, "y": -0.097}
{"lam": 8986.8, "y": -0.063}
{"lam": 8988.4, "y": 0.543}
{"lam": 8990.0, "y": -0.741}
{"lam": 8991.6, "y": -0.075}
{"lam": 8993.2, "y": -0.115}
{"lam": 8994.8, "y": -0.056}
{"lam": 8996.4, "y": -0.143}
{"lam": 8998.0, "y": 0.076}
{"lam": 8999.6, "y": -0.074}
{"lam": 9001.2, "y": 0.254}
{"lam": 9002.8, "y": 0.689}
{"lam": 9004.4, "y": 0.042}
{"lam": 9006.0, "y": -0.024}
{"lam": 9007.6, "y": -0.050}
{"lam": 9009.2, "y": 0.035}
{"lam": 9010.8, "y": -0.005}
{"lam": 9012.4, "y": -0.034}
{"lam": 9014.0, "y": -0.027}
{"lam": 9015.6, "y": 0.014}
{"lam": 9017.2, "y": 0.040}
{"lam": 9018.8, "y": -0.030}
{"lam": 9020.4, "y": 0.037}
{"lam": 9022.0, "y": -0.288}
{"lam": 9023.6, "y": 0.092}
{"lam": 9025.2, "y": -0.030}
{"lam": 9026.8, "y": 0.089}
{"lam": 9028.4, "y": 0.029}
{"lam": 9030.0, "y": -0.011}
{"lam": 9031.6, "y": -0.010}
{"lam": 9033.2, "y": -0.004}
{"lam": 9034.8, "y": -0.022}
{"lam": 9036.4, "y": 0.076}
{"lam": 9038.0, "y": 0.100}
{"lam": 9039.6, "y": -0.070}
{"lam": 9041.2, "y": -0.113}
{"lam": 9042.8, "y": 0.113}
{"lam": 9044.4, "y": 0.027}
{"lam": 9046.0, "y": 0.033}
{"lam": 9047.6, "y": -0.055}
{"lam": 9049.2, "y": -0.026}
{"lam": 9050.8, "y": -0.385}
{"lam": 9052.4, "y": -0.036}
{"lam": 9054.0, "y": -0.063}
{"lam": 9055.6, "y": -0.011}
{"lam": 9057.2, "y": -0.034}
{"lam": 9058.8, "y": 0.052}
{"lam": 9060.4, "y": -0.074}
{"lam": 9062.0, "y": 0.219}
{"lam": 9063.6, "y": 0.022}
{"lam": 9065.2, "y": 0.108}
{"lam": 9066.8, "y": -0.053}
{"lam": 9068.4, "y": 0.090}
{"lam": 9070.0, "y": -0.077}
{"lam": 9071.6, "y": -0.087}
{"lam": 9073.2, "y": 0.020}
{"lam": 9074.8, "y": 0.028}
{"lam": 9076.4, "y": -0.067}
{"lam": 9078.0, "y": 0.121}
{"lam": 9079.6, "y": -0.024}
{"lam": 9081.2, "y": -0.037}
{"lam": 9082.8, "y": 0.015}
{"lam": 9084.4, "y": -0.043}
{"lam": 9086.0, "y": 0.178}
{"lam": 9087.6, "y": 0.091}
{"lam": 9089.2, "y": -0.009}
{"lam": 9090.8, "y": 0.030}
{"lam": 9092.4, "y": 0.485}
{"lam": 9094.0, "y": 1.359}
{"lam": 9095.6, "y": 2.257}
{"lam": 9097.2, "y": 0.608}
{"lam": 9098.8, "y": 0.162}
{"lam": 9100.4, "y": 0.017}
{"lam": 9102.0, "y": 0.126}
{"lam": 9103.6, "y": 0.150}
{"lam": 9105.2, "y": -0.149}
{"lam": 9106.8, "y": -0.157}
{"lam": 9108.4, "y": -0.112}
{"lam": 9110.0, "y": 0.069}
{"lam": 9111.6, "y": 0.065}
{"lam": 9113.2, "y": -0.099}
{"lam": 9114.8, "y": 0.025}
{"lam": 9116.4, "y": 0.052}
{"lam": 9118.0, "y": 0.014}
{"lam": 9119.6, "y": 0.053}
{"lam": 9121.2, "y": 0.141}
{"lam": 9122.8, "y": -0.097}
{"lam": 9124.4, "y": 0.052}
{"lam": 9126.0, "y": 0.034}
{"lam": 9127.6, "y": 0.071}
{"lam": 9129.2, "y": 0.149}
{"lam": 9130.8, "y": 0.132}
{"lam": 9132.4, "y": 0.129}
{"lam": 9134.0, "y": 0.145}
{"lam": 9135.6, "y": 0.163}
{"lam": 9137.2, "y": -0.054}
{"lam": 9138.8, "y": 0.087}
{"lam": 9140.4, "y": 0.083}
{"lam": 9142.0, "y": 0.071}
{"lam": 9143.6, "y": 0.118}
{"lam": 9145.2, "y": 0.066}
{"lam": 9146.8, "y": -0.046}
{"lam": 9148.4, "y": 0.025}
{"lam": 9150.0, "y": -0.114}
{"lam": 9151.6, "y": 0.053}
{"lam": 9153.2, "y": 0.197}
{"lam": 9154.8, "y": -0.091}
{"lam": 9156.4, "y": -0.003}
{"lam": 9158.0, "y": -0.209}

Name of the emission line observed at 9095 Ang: H-beta 4861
